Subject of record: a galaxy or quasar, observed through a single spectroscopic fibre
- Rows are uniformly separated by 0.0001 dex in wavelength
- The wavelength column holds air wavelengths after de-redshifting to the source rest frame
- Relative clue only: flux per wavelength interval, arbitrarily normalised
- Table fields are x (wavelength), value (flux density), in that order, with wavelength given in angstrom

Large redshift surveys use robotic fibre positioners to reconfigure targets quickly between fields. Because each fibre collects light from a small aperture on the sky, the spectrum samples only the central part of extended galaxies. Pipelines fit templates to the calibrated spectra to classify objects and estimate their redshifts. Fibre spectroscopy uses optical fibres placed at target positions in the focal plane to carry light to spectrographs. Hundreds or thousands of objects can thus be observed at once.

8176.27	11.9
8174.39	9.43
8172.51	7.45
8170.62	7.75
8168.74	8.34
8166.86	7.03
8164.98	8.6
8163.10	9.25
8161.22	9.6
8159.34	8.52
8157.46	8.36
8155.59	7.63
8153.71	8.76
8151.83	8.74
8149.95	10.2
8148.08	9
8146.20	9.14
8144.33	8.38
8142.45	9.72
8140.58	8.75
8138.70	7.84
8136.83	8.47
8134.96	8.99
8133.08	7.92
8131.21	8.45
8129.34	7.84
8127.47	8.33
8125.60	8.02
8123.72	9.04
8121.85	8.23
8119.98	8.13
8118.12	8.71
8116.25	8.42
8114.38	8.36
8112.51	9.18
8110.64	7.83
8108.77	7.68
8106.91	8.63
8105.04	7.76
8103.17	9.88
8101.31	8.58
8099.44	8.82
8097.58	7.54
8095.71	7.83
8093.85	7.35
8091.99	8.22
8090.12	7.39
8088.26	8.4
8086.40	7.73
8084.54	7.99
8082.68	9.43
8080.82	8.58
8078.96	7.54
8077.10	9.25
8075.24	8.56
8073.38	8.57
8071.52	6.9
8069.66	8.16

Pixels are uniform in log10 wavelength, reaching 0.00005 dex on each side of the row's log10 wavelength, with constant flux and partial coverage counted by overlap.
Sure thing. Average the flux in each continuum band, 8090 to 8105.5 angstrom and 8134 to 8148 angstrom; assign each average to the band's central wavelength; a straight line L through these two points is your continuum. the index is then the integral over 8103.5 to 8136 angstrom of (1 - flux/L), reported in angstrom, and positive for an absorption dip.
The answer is 0.5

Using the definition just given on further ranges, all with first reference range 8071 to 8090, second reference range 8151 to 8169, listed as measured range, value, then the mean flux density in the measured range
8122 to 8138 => 0.1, 8.37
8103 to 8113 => 0.0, 8.35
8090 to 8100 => 0.6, 7.86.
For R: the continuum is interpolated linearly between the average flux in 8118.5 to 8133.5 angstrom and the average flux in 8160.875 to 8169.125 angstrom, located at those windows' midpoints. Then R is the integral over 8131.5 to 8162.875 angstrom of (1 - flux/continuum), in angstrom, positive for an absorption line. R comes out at -1.3 angstrom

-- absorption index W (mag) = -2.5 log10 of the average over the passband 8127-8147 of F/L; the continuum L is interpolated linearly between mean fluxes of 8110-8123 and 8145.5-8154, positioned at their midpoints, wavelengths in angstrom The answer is 0.046 mag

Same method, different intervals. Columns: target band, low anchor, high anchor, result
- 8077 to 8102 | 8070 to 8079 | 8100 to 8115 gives 0.025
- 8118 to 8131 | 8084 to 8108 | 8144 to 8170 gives 0.012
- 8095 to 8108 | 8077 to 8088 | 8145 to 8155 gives 0.017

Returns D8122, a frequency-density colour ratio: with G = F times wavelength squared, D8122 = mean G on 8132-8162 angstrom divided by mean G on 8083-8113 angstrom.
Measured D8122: 1.08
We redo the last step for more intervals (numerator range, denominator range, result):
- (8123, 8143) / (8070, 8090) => 1.04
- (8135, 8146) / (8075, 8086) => 1.04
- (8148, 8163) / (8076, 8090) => 1.08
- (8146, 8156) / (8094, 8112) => 1.10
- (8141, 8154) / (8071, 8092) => 1.13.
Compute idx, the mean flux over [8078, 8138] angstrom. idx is 8.29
